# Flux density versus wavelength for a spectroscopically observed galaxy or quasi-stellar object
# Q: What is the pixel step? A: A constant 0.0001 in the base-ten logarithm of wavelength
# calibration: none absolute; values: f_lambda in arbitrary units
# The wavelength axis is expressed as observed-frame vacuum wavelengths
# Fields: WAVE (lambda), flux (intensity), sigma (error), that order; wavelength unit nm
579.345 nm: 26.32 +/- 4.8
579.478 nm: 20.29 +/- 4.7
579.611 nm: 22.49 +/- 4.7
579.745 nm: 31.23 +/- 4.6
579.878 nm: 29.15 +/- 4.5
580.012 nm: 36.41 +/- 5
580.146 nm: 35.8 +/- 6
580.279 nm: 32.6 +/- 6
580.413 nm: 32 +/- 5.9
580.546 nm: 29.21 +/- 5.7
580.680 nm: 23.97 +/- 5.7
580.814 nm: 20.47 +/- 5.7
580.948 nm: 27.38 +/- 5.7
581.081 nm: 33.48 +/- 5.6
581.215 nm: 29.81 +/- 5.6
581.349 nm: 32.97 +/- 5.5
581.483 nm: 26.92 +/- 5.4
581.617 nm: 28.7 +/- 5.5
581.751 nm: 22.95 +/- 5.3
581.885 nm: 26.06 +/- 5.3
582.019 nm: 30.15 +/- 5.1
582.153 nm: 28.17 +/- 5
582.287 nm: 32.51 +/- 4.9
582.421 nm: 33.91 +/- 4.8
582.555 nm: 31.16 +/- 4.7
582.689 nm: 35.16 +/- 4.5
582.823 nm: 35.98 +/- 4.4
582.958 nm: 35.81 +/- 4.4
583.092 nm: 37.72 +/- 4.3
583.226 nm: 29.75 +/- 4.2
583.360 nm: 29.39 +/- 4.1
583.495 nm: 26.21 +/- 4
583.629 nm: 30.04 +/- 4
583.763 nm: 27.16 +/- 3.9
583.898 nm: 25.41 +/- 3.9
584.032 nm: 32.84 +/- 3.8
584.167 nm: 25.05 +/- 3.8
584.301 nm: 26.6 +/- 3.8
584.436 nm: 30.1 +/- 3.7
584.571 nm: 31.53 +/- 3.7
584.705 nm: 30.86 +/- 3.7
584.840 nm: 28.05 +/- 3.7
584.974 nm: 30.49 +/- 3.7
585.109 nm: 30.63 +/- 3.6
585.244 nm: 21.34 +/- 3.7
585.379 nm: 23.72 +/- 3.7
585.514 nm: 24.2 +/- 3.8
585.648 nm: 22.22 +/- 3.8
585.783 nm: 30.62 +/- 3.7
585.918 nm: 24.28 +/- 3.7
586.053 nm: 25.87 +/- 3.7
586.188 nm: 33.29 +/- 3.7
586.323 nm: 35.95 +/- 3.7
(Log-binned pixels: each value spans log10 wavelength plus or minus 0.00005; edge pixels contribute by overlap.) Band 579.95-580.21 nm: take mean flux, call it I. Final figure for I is 36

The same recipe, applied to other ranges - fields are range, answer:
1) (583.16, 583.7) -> 28.9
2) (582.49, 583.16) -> 35.2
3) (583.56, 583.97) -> 27.6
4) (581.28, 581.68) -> 29.5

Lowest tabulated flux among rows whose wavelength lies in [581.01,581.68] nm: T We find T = 26.92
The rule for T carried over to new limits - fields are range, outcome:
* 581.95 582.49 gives 28.17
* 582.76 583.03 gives 35.81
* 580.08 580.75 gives 23.97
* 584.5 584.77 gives 30.86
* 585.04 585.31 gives 21.34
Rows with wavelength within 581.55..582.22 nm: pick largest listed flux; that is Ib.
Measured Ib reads 30.15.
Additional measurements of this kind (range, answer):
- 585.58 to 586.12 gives 30.62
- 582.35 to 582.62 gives 33.91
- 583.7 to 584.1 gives 32.84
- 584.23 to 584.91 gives 31.53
